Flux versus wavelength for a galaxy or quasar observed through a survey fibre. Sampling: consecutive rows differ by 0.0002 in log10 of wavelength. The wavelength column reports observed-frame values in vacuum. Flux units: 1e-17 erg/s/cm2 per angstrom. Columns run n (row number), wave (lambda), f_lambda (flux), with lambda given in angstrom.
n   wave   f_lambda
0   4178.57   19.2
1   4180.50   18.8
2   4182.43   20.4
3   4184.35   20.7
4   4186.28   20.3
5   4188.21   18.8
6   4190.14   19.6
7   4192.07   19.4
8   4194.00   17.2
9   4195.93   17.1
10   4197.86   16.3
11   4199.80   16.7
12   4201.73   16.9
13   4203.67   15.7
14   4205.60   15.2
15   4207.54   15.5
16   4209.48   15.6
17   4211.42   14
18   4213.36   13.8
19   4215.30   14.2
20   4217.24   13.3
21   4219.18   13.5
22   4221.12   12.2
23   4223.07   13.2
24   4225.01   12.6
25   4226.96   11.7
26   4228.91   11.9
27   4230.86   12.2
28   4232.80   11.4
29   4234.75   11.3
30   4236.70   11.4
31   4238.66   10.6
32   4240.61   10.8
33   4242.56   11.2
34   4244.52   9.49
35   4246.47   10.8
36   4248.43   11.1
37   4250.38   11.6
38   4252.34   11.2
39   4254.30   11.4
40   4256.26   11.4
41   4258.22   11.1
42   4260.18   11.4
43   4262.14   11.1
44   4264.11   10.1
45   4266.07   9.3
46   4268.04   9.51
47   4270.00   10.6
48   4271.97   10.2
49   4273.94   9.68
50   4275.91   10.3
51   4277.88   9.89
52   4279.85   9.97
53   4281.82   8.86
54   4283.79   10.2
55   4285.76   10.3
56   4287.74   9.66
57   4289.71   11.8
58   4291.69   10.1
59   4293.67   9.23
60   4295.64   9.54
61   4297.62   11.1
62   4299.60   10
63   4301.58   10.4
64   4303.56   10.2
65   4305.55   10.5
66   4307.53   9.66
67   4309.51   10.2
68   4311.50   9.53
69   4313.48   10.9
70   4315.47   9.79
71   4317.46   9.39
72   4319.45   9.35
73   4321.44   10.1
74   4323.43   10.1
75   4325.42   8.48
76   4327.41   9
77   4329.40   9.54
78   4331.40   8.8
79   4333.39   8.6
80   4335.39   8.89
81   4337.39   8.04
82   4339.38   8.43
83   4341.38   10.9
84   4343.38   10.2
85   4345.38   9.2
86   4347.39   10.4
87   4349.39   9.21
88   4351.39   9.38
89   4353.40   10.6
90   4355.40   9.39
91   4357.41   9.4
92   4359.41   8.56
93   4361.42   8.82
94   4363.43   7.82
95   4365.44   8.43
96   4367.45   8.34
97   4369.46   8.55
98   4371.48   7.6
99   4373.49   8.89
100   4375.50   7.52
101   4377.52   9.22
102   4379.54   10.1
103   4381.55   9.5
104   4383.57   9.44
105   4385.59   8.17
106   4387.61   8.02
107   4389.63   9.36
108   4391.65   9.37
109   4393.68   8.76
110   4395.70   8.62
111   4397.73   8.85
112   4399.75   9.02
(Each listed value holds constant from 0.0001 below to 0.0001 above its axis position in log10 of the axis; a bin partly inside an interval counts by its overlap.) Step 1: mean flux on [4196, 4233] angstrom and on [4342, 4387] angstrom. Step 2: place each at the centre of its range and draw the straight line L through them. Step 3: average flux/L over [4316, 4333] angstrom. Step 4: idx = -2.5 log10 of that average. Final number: 0.117 mag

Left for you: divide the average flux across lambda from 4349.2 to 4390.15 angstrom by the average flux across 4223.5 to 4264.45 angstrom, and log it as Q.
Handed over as 0.79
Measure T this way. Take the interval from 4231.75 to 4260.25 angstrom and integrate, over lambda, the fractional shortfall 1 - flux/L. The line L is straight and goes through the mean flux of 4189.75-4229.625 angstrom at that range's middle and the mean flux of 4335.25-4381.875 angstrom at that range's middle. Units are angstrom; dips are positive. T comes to 5.2 angstrom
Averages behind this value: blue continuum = 15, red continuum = 9.05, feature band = 11.1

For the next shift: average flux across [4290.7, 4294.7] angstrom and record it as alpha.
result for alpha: 9.67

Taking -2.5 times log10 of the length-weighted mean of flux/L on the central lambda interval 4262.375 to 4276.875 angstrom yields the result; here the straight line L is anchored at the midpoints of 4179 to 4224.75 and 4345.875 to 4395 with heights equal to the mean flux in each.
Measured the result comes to 0.318 mag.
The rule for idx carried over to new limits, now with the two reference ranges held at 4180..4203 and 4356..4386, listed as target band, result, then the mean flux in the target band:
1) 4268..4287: 0.352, 9.97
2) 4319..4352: 0.139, 9.33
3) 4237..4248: 0.421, 10.6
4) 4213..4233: 0.298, 12.7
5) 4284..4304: 0.250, 10.2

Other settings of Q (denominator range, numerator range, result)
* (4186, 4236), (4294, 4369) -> 0.64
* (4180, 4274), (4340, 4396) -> 0.67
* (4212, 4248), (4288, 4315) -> 0.85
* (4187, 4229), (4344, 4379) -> 0.58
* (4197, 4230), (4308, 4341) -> 0.66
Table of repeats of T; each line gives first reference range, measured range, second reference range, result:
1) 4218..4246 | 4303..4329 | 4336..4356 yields 0.9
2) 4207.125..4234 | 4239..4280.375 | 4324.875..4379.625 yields 4.6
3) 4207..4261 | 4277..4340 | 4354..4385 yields 3.5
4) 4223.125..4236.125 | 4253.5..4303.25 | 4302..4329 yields 2.0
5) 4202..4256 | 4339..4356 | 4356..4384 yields -0.9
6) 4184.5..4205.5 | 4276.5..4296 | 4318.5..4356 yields 3.8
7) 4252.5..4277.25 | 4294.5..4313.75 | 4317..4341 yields -1.0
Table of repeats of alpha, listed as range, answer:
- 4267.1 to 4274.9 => 10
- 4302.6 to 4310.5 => 10.1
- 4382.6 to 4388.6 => 8.54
